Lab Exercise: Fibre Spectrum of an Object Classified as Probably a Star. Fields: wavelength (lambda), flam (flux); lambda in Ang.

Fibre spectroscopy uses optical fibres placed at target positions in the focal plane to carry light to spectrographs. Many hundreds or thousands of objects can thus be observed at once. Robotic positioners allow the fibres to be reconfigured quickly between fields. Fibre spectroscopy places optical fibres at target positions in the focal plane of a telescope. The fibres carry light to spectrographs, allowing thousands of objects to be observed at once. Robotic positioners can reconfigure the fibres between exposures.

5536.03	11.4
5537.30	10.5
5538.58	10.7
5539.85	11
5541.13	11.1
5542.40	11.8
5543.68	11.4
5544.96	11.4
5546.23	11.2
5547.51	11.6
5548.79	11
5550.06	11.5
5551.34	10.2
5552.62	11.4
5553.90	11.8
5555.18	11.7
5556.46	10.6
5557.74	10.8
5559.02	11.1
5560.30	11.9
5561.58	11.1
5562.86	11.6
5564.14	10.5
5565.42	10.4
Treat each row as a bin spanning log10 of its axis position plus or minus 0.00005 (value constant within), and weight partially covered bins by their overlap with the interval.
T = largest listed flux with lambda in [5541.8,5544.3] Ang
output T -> 11.8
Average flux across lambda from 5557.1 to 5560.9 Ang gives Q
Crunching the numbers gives 11.3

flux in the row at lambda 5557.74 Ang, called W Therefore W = 10.8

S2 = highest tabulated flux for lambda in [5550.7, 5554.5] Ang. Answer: 11.8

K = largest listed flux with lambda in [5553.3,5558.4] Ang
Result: 11.8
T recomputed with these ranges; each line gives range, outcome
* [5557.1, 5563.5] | 11.9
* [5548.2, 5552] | 11.5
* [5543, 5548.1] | 11.6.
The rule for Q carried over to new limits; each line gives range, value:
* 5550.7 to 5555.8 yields 11.3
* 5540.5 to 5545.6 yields 11.4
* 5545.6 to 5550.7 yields 11.3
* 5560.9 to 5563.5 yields 11.4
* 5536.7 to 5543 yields 11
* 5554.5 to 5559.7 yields 11.1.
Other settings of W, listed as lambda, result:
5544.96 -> 11.4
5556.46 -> 10.6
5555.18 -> 11.7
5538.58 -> 10.7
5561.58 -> 11.1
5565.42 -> 10.4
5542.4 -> 11.8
